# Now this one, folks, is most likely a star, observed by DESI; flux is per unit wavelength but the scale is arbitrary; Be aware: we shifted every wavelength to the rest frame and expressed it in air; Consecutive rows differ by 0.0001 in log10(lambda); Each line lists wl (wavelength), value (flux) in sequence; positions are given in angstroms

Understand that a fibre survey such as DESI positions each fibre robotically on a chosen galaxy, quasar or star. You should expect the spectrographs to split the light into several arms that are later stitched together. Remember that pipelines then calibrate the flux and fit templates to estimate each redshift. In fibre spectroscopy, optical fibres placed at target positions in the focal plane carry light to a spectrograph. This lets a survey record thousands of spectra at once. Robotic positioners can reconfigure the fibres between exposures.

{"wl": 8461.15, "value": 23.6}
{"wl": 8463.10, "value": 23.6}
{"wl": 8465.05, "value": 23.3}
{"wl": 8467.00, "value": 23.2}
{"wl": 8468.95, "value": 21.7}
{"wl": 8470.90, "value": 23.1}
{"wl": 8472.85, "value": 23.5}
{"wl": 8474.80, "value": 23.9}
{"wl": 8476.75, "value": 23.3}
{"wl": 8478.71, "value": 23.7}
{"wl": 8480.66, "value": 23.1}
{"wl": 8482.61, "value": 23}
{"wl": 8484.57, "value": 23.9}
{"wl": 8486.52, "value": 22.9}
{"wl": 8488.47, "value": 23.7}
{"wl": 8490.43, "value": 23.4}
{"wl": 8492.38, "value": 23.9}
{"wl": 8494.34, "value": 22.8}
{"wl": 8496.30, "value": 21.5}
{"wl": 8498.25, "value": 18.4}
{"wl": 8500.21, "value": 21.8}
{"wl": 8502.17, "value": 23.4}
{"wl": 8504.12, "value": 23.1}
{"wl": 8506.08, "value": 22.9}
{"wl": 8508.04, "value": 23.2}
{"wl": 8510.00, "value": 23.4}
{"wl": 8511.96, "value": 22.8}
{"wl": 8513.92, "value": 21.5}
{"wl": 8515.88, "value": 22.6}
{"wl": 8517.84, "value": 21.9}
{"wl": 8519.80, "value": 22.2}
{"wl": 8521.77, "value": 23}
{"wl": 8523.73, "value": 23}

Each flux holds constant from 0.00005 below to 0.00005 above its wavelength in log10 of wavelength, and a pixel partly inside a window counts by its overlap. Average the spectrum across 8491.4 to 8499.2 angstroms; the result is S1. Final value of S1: 21.7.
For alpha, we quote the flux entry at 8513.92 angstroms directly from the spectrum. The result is 21.5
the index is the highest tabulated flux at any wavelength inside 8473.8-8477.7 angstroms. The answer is 23.9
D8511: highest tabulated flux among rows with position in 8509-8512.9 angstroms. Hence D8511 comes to 23.4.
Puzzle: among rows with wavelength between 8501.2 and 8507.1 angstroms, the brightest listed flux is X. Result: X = 23.4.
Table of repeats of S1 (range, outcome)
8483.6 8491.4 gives 23.5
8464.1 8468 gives 23.2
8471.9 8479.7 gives 23.6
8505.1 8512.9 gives 23.1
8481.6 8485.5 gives 23.4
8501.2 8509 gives 23.2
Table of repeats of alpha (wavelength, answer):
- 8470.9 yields 23.1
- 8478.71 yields 23.7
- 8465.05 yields 23.3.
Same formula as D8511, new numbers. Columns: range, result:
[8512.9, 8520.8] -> 22.6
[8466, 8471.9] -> 23.2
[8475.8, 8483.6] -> 23.7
